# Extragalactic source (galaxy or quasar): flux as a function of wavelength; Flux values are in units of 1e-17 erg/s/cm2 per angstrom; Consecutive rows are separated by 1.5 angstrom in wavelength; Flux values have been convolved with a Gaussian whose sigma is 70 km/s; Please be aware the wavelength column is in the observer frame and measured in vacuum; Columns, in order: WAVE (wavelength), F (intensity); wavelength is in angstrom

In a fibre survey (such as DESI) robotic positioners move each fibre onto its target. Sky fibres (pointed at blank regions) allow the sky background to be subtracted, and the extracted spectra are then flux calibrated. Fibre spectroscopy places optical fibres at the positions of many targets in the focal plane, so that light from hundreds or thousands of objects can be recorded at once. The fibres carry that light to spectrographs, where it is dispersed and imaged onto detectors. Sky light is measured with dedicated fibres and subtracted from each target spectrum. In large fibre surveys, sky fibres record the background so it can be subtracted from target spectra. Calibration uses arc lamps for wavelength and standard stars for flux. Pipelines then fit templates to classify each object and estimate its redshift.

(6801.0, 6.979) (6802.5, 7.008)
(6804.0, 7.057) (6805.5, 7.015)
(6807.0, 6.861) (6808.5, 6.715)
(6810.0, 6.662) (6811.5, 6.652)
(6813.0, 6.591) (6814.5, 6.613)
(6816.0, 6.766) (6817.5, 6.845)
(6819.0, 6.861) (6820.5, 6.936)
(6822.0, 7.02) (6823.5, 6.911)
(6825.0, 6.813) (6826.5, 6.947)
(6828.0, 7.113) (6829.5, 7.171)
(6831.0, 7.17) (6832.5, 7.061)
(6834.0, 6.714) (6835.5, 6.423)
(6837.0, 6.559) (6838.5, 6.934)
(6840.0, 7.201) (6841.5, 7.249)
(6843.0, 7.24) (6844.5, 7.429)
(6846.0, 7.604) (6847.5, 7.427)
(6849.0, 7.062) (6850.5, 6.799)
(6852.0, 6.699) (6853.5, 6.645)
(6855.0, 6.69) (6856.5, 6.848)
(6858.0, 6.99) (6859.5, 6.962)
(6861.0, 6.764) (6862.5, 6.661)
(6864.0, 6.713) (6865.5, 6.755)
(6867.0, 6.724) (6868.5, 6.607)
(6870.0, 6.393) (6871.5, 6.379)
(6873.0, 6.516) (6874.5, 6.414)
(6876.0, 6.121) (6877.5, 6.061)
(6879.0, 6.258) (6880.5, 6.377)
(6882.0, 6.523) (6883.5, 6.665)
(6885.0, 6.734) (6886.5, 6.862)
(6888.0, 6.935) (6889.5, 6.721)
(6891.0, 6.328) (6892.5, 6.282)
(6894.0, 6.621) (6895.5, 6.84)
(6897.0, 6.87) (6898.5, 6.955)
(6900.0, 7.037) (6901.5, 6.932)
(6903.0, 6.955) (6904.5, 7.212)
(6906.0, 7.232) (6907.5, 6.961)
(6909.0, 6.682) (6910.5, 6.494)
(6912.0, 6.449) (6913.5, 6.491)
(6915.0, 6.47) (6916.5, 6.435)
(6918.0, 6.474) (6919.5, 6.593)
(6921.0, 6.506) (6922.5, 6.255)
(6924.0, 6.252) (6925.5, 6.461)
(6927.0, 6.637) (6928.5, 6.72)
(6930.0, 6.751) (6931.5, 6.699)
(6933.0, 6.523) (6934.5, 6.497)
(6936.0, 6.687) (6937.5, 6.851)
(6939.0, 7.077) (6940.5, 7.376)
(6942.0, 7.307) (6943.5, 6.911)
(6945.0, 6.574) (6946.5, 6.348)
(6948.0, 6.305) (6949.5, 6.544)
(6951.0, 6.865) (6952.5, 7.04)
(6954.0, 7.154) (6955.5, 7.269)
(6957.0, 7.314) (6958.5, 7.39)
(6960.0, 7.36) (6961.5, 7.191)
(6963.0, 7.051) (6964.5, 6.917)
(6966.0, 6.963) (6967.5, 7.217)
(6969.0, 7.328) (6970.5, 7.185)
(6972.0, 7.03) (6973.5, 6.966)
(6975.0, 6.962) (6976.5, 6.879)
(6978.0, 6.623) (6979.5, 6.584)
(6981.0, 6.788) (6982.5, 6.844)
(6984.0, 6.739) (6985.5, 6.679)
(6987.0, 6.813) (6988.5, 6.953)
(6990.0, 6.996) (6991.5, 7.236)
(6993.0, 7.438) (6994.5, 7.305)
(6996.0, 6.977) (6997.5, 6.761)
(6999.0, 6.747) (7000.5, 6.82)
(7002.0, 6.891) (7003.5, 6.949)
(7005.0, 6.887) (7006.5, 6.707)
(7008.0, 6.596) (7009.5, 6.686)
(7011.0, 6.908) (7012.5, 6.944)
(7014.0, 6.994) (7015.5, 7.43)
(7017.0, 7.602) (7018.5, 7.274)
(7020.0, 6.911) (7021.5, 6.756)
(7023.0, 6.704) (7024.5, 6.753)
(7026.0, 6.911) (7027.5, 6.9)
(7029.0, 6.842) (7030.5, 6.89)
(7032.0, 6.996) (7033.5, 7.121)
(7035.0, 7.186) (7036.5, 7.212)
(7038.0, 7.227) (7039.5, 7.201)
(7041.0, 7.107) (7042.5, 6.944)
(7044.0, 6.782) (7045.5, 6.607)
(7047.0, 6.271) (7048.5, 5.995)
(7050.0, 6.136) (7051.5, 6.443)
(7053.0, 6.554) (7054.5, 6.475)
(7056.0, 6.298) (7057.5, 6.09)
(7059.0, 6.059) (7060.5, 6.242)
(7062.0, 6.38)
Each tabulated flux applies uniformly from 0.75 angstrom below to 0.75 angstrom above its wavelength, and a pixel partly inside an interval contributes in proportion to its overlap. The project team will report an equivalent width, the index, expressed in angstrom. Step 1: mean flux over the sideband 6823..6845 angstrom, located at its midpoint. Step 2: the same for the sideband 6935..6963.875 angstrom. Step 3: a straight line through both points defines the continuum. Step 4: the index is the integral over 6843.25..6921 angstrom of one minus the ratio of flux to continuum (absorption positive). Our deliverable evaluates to 2.9 angstrom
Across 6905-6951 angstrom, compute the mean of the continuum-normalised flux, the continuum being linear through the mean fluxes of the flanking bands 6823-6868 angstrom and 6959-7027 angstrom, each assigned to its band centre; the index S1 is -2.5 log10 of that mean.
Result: 0.05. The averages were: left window 6.94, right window 6.96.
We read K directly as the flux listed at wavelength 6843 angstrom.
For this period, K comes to 7.24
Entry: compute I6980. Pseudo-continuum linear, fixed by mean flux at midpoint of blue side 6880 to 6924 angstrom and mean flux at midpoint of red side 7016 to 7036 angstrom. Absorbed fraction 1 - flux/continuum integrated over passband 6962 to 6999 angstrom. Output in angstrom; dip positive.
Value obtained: -0.46 angstrom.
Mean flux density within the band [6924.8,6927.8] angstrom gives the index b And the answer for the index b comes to 6.55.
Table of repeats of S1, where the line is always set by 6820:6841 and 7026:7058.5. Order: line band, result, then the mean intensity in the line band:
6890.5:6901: 0.02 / 6.72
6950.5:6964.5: -0.06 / 7.17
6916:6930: 0.06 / 6.5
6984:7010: -0.02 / 6.91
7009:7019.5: -0.06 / 7.13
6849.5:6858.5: 0.02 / 6.78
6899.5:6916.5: 0.01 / 6.79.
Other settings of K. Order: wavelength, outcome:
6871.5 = 6.379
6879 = 6.258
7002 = 6.891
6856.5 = 6.848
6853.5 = 6.645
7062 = 6.38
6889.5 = 6.721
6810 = 6.662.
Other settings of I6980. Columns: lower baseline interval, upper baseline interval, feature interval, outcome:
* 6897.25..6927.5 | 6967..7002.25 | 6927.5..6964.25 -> -0.6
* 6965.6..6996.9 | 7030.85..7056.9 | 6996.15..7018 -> -0.2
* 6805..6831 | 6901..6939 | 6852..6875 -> 0.3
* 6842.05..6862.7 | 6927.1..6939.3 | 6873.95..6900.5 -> 1.1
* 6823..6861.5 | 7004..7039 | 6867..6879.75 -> 1.1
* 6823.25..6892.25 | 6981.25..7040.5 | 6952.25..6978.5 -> -0.7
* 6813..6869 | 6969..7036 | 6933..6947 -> 0.2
